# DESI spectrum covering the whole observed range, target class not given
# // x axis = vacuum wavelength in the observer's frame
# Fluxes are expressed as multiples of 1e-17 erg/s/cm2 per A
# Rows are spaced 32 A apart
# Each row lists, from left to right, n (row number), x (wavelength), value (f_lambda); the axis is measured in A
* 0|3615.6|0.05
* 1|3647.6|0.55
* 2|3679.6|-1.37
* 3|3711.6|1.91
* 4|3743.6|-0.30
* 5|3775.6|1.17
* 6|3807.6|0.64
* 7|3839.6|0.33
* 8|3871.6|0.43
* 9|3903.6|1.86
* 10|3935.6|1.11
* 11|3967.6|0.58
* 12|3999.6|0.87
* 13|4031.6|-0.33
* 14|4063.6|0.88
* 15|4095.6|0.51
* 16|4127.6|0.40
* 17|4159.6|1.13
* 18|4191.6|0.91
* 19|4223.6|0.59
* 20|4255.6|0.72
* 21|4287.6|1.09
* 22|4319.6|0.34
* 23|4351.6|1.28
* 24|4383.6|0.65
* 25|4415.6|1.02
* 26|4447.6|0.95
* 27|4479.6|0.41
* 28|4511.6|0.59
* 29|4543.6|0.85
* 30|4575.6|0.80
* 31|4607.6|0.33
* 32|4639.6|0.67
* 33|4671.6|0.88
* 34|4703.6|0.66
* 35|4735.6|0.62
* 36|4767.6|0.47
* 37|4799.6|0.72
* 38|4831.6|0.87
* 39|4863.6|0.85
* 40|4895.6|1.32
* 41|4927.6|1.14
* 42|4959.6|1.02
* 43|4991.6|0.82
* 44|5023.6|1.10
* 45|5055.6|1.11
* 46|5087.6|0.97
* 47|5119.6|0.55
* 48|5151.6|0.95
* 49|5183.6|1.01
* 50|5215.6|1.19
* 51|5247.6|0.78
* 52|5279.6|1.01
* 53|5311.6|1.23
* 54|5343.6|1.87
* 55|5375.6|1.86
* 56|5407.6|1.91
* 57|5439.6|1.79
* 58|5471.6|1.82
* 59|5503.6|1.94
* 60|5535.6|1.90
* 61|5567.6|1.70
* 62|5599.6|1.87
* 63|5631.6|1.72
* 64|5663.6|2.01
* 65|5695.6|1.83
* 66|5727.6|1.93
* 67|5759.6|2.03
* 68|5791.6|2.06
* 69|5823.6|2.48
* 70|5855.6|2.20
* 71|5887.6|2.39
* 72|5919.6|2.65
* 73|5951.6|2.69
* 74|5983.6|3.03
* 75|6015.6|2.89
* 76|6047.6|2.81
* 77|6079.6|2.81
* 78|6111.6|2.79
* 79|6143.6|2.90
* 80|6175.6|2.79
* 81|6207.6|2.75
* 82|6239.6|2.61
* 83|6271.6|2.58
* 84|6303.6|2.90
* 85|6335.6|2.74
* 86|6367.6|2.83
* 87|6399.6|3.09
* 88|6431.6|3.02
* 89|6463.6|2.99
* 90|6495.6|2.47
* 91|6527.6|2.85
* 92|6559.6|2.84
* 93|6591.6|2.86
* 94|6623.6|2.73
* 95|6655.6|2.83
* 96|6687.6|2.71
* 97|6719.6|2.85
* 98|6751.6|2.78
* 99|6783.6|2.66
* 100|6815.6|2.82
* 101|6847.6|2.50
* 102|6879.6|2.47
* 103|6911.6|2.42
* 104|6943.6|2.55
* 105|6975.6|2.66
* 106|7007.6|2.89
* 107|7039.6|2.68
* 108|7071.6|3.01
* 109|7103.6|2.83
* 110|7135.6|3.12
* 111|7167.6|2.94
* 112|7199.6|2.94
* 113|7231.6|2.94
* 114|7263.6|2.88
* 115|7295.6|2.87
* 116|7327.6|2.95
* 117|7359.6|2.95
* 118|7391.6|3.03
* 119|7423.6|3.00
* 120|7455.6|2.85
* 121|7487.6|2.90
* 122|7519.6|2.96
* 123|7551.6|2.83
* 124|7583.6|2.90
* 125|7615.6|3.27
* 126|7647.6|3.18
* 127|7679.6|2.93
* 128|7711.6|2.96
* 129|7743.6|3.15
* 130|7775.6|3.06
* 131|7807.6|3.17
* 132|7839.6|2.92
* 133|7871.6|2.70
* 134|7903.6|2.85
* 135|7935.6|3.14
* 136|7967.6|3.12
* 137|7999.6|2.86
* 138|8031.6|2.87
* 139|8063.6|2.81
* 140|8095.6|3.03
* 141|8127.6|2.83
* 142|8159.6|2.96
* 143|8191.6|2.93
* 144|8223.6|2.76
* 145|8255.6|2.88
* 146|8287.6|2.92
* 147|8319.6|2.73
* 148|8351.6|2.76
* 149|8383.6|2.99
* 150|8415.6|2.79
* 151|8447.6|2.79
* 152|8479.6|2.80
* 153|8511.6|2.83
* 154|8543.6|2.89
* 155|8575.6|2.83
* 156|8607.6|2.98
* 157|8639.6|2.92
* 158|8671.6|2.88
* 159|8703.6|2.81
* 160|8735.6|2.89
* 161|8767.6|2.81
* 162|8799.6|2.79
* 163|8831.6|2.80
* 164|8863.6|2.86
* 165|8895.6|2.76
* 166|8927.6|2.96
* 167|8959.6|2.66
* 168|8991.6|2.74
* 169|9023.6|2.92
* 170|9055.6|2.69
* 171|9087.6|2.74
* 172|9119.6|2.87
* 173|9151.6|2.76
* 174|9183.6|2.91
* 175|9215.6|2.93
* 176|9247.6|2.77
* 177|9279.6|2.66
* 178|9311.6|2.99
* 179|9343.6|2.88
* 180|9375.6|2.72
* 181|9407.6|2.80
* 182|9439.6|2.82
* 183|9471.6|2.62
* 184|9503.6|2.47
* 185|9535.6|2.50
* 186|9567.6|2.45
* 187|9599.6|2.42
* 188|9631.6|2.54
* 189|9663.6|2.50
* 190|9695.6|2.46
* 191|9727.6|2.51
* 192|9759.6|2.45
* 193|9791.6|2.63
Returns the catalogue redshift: 0.334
